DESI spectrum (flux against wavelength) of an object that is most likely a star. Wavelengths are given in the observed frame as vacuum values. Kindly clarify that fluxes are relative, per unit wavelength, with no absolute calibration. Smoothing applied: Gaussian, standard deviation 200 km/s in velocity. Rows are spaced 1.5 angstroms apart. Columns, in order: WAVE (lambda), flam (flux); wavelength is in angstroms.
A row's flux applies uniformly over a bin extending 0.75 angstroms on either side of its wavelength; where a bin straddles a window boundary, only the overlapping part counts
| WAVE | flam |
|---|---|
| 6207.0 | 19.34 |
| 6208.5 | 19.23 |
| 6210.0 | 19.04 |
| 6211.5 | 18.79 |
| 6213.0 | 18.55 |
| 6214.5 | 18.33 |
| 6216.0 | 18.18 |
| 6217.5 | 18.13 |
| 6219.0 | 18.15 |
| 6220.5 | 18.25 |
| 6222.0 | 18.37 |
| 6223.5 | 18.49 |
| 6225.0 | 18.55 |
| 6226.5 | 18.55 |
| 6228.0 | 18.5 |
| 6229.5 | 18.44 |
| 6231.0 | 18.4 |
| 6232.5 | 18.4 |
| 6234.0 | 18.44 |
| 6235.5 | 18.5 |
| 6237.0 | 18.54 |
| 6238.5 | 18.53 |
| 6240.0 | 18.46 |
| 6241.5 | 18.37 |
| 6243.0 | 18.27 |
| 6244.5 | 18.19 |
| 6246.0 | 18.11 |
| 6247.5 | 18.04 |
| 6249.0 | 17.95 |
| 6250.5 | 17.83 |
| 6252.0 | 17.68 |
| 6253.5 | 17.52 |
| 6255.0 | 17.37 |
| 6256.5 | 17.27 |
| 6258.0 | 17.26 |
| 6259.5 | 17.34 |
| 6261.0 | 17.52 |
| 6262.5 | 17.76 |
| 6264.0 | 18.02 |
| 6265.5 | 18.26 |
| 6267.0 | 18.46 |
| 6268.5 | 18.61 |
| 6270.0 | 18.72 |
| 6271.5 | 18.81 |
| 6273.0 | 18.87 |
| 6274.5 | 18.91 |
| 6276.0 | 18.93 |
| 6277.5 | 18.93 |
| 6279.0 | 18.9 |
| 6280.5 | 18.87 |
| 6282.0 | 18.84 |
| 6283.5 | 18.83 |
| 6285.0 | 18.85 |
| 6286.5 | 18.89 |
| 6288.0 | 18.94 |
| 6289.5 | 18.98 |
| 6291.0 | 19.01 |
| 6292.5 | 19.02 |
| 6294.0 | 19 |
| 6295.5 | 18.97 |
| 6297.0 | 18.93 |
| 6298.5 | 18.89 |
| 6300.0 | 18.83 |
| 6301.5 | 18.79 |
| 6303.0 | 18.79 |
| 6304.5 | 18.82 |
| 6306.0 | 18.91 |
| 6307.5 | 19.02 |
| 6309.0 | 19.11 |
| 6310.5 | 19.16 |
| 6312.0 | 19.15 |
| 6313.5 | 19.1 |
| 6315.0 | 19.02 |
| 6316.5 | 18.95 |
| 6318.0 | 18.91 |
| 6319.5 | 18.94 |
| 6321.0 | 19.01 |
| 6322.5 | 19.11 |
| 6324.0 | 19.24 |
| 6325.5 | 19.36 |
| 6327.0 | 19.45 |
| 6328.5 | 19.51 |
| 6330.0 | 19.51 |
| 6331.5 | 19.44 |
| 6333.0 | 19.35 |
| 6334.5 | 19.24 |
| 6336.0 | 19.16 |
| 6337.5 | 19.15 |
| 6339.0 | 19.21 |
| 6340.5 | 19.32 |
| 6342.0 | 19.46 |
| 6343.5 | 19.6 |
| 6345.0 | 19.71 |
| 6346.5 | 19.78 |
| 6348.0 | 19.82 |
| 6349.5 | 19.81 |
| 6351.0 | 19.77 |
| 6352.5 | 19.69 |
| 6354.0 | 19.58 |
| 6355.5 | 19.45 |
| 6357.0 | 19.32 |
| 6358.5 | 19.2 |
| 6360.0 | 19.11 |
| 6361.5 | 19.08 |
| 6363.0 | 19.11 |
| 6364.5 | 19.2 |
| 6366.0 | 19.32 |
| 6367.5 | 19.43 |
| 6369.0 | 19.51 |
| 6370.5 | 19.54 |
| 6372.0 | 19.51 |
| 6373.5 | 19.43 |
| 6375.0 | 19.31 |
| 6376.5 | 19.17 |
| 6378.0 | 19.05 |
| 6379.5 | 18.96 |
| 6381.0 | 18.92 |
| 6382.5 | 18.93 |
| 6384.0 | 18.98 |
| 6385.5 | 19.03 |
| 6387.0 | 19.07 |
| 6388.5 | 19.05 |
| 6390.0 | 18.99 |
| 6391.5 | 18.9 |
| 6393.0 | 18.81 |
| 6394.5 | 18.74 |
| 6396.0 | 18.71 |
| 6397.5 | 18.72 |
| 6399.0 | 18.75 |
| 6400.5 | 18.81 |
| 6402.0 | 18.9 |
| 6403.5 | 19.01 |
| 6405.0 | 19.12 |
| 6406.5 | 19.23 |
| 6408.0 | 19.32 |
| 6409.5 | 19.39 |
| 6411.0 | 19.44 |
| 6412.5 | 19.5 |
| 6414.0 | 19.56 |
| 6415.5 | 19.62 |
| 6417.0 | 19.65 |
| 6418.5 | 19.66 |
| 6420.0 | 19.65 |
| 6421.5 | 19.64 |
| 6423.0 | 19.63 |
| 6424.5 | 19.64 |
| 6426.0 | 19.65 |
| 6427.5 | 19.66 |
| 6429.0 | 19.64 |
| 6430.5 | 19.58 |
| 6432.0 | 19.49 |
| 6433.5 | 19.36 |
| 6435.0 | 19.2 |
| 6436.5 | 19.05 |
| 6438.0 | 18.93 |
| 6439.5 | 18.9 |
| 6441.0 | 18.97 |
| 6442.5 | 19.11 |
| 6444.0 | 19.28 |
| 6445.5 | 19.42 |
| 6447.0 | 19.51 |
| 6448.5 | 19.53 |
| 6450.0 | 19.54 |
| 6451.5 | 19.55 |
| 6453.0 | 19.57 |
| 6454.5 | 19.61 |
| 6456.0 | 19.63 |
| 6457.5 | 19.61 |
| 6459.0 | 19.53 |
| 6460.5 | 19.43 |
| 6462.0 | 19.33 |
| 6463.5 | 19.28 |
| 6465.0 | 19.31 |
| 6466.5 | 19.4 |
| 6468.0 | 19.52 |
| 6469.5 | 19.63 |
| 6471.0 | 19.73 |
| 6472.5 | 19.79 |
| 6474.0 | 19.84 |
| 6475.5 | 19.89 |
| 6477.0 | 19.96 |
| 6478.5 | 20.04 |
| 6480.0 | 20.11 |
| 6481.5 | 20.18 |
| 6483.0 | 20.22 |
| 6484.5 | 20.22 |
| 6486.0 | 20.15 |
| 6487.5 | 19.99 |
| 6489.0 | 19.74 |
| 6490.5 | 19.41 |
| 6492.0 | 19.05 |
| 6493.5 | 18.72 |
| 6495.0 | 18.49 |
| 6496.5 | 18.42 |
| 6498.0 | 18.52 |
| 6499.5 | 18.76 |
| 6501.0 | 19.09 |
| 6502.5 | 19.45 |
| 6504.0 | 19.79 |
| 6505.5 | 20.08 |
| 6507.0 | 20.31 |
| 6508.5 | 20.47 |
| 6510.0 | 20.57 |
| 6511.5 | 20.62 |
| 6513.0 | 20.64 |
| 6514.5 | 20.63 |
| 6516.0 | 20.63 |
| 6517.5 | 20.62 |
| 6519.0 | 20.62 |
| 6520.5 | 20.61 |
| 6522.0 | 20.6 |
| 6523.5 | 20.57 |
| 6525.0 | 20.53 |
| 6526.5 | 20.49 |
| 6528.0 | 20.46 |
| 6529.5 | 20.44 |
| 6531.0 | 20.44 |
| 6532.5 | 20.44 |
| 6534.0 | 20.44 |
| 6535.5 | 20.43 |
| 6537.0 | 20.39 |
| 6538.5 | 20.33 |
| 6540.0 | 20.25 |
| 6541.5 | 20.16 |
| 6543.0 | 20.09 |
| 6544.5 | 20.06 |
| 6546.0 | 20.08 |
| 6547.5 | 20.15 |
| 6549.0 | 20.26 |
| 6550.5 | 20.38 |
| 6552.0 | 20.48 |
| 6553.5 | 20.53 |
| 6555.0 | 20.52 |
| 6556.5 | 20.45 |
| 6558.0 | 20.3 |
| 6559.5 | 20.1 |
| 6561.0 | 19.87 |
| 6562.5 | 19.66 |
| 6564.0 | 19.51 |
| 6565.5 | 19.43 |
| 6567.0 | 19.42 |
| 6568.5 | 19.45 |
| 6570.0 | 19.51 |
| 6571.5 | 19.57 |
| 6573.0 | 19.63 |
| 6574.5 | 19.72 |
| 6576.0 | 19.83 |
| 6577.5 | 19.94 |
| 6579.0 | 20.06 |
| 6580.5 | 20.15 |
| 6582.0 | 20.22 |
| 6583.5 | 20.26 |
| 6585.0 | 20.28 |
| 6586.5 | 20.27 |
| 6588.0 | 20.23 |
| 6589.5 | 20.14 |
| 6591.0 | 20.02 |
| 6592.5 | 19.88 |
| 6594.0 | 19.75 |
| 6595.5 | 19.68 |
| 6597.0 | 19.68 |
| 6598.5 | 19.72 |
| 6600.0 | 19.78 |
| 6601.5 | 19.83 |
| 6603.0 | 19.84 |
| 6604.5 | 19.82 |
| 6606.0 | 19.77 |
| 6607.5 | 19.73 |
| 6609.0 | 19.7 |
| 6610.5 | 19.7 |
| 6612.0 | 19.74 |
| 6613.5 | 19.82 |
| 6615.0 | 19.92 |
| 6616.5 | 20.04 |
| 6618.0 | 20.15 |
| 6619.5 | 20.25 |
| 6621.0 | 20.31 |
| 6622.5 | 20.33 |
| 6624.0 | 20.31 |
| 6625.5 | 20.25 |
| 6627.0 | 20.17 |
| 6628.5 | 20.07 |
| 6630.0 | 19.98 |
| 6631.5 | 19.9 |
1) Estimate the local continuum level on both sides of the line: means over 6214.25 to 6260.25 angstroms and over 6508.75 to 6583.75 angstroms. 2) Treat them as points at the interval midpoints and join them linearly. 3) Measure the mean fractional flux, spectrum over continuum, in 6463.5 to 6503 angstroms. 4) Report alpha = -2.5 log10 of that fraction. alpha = 0.01 mag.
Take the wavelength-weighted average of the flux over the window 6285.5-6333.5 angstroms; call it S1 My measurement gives 19.1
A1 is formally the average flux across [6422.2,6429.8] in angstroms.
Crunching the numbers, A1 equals 19.6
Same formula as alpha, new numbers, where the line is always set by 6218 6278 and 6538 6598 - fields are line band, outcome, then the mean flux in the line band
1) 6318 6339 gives -0.03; 19.3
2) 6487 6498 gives 0.03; 19.1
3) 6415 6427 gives -0.03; 19.6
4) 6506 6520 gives -0.05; 20.6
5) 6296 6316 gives -0.02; 19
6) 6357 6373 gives -0.02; 19.3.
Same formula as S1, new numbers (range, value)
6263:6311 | 18.8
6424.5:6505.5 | 19.5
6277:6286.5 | 18.9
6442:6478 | 19.5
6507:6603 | 20.2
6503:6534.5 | 20.5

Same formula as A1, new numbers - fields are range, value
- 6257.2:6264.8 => 17.6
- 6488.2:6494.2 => 19.2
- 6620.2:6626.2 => 20.3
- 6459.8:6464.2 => 19.3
